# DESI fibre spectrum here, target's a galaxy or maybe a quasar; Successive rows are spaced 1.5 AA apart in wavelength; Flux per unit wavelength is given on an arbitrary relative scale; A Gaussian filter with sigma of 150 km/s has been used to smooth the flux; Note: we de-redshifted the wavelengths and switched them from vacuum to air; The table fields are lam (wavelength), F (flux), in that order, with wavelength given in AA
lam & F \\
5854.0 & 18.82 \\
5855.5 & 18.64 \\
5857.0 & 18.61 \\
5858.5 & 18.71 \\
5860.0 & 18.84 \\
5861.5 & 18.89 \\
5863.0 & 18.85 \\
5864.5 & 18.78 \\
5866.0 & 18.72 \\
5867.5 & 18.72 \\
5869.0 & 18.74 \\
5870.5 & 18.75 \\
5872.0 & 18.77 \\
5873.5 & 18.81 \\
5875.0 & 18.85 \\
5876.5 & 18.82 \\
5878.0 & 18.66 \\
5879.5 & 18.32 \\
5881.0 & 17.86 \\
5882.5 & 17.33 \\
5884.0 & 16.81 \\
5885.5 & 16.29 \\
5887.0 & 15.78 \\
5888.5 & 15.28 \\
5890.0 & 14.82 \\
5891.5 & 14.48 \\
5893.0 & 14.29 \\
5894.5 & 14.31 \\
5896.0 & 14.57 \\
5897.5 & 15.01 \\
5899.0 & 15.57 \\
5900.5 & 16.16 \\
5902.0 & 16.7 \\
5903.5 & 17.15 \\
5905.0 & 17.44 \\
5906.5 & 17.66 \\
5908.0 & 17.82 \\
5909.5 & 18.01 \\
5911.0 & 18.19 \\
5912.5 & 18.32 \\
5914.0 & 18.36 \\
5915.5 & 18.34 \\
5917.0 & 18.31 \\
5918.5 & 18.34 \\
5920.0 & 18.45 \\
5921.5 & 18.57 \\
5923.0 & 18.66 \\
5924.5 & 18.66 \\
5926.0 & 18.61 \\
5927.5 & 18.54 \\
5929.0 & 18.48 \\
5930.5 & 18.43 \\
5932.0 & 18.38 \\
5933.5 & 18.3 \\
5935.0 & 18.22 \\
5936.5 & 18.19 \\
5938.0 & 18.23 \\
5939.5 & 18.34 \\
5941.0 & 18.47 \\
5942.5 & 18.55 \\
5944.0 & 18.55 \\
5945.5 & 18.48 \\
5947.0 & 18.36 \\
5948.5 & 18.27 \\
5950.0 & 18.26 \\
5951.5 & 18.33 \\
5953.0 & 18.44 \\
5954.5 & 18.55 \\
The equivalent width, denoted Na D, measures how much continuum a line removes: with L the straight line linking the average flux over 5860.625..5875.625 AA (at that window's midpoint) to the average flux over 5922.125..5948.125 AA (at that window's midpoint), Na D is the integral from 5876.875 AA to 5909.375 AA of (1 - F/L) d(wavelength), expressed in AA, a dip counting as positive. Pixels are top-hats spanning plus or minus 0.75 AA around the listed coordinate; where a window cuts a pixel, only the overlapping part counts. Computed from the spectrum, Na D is 4.0 AA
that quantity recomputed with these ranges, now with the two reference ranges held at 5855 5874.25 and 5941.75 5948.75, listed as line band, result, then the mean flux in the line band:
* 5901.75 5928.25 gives 0.6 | 18.1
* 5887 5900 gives 2.6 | 14.9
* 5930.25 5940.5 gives 0.1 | 18.3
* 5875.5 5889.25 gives 1.0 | 17.3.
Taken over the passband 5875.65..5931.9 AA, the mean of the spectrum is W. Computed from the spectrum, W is 17.2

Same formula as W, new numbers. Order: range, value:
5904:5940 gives 18.3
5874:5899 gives 16.3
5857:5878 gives 18.8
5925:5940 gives 18.4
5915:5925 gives 18.5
